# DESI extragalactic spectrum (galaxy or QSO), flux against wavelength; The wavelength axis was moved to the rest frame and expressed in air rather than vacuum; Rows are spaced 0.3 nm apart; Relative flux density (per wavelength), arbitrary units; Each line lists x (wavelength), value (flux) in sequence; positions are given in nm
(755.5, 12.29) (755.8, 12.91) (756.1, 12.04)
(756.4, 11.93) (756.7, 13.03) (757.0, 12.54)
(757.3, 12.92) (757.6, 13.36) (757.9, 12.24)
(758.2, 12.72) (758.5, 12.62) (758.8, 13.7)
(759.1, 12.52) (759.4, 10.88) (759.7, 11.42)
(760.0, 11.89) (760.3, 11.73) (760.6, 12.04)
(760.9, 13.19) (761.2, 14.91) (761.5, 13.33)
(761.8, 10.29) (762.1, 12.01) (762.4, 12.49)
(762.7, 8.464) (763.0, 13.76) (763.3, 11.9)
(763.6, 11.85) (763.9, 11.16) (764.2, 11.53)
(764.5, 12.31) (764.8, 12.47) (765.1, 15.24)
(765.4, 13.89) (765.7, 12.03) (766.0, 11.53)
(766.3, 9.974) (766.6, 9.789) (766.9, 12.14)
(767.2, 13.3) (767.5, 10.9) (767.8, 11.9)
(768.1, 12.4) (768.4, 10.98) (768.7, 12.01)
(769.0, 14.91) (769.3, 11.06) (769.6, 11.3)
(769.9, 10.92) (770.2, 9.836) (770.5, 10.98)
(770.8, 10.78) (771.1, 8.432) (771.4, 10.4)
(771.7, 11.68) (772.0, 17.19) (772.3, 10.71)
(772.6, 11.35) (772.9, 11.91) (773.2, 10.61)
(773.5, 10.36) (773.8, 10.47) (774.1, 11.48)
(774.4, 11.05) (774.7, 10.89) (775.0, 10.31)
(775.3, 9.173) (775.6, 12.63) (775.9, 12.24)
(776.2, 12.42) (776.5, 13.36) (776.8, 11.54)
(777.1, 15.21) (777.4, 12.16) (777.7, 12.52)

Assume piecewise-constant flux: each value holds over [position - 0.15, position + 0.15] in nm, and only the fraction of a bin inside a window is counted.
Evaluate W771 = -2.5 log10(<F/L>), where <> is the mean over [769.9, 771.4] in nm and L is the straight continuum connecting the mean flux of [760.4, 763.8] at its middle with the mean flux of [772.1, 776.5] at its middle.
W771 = 0.14 mag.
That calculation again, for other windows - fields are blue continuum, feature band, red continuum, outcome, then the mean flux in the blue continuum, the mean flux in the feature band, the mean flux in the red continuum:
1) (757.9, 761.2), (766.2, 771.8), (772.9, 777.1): 0.052 mag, 12.4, 11.3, 11.4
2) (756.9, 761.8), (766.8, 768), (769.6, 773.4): -0.036 mag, 12.6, 12.1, 11.2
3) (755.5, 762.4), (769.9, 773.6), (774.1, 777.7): 0.080 mag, 12.5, 11.2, 11.9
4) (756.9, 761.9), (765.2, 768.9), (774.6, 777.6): 0.041 mag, 12.5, 11.8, 12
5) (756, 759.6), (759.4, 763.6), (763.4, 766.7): 0.019 mag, 12.5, 12.1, 12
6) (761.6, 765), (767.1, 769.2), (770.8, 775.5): -0.081 mag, 11.7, 12.3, 11.1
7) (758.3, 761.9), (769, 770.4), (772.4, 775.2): 0.012 mag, 12.4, 11.2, 10.9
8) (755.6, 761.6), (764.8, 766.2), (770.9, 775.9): -0.091 mag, 12.6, 13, 11.2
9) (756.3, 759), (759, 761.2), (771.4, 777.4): 0.044 mag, 12.8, 12.1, 11.8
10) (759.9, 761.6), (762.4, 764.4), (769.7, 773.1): 0.083 mag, 12.9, 11.5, 11.3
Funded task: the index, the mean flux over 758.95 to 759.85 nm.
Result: 11.6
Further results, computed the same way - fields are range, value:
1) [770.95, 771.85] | 10.2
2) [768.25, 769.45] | 12.2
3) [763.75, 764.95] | 11.9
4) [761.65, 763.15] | 11.4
